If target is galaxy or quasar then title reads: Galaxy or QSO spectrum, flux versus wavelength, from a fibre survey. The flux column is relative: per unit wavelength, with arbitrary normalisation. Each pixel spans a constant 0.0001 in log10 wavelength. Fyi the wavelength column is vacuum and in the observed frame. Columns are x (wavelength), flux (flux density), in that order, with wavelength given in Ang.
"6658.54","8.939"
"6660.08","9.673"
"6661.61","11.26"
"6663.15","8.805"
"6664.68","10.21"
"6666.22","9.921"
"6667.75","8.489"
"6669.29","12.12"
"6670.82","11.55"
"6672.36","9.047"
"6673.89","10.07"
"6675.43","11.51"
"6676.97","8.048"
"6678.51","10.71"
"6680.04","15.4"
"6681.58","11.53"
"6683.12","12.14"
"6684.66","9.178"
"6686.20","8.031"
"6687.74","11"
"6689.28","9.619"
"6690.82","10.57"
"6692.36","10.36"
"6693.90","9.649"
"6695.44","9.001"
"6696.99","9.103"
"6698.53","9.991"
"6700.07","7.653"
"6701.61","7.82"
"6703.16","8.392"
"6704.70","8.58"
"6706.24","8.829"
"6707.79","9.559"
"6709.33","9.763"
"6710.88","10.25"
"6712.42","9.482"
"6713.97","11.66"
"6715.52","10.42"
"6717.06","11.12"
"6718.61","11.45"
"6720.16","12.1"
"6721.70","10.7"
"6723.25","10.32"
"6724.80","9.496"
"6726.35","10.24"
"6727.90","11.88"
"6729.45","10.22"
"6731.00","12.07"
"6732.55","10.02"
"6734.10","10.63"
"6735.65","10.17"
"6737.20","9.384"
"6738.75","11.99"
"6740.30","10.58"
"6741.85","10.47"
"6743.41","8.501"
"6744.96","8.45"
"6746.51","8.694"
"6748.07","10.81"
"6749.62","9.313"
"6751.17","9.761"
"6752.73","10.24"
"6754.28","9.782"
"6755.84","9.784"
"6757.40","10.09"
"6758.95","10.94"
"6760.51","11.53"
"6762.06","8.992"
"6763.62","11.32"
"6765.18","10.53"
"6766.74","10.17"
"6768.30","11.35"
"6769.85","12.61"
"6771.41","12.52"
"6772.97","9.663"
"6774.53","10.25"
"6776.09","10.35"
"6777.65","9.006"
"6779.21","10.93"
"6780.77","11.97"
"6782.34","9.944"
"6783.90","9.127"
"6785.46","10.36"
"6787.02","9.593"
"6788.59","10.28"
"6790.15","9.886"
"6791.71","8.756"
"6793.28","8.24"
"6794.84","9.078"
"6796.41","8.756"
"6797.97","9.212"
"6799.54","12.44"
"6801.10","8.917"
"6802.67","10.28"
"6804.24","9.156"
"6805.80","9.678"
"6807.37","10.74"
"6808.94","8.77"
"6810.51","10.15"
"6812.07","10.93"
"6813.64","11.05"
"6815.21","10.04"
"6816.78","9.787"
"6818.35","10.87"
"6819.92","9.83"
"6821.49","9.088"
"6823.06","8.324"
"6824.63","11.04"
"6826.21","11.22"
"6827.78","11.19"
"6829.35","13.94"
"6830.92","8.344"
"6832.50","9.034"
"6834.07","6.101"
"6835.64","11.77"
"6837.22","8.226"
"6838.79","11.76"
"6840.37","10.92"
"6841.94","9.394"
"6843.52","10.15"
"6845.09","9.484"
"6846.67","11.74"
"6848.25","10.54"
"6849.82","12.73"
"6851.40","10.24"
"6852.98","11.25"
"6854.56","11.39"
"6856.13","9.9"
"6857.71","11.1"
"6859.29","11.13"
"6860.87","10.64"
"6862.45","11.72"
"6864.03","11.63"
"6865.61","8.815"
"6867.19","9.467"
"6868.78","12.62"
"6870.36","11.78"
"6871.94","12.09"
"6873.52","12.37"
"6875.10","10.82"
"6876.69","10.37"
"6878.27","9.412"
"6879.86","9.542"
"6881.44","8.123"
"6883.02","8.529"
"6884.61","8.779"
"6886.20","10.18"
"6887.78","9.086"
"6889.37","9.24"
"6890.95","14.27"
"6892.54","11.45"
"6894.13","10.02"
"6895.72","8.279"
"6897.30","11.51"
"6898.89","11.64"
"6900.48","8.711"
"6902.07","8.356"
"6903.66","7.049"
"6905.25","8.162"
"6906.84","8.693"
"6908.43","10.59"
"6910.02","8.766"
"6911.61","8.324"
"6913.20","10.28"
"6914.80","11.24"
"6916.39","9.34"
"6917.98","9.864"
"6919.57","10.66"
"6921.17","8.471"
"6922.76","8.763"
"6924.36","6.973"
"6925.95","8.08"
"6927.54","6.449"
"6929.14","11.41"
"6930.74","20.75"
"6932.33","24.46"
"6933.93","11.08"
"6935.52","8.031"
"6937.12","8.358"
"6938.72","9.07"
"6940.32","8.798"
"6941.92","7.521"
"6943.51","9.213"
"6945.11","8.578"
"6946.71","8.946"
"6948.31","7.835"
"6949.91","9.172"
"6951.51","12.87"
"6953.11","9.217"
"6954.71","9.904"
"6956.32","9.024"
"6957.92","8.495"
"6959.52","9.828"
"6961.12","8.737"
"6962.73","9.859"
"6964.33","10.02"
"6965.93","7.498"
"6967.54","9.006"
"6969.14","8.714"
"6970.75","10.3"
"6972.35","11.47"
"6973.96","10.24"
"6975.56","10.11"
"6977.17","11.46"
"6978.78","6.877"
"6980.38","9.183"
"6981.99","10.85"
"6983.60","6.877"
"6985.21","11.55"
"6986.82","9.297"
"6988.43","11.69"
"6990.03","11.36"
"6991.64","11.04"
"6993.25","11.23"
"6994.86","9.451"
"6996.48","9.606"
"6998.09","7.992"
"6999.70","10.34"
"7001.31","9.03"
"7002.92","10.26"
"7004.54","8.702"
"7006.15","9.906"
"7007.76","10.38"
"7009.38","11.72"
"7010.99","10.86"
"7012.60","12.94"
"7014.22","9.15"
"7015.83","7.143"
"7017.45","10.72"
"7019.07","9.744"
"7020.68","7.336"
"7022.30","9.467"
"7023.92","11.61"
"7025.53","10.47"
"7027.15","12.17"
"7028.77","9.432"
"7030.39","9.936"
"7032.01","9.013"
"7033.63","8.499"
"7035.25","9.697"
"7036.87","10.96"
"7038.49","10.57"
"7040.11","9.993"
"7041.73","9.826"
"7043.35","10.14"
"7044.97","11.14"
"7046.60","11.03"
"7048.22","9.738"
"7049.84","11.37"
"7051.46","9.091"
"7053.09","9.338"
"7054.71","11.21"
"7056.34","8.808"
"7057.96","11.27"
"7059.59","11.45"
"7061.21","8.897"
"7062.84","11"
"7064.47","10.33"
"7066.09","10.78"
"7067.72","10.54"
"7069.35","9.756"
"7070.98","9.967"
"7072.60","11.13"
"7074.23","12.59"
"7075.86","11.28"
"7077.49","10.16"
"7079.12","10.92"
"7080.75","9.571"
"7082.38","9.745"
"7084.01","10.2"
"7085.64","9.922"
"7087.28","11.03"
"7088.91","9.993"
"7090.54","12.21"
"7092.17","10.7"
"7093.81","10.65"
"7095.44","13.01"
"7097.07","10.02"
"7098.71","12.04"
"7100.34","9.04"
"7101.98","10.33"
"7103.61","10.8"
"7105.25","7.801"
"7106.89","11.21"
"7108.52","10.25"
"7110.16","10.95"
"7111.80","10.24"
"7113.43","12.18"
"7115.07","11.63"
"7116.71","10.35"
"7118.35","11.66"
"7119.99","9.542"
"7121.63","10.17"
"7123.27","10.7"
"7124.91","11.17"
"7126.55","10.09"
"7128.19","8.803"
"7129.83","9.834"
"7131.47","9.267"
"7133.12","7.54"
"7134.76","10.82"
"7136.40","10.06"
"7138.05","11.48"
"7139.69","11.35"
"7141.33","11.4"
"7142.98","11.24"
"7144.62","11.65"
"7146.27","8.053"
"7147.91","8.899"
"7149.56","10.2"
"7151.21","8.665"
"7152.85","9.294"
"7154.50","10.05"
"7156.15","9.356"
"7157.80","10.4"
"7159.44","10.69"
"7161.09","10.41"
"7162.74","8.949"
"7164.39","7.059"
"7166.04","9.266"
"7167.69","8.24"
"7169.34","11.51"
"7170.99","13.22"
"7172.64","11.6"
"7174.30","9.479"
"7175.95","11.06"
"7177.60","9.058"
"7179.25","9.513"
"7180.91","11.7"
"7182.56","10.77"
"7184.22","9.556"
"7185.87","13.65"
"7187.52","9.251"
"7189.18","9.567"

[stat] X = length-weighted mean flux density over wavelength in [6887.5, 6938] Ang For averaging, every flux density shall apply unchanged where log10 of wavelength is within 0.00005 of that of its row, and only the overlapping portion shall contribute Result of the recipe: 10.3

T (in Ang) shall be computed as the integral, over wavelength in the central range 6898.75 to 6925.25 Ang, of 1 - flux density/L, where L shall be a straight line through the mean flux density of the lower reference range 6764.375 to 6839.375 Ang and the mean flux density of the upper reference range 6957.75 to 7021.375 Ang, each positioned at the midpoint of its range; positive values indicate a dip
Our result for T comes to 2.2 Ang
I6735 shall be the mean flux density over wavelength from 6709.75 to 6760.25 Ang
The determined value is 10.4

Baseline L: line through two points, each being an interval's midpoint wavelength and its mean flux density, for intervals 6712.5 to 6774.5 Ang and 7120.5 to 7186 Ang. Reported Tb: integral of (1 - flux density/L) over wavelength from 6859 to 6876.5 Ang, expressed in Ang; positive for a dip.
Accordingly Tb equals -1.3 Ang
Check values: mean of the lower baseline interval 10.5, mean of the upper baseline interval 10.1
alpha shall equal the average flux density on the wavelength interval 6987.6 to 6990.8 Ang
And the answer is 11.5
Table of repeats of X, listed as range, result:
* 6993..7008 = 9.6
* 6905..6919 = 9.55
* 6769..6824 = 10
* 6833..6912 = 10.2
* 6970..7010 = 10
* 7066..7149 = 10.5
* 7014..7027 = 9.61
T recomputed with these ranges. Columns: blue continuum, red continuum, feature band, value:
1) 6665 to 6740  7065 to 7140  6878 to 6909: 2.4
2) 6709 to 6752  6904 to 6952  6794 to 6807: 0.6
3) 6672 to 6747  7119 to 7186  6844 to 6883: -2.4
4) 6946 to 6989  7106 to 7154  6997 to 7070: -1.6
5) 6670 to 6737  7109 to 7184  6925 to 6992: 1.0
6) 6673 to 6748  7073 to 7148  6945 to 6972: 2.7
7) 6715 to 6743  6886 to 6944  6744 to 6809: 3.0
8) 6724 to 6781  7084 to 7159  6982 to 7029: 1.3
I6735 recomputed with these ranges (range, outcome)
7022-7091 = 10.4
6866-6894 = 10.4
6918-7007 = 9.9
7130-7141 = 10.1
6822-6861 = 10.5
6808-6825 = 9.97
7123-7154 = 10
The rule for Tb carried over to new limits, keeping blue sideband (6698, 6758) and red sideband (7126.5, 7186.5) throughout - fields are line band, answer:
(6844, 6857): -1.10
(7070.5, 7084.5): -0.77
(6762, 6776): -1.21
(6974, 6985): 0.71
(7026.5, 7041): 0.10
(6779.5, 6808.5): 0.64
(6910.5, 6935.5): -2.23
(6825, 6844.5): -0.28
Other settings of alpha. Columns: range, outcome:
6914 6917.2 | 10.3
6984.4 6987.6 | 10.4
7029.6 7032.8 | 9.47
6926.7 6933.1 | 15.7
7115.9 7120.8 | 10.5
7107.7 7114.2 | 10.9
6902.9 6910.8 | 8.66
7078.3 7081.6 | 10.2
